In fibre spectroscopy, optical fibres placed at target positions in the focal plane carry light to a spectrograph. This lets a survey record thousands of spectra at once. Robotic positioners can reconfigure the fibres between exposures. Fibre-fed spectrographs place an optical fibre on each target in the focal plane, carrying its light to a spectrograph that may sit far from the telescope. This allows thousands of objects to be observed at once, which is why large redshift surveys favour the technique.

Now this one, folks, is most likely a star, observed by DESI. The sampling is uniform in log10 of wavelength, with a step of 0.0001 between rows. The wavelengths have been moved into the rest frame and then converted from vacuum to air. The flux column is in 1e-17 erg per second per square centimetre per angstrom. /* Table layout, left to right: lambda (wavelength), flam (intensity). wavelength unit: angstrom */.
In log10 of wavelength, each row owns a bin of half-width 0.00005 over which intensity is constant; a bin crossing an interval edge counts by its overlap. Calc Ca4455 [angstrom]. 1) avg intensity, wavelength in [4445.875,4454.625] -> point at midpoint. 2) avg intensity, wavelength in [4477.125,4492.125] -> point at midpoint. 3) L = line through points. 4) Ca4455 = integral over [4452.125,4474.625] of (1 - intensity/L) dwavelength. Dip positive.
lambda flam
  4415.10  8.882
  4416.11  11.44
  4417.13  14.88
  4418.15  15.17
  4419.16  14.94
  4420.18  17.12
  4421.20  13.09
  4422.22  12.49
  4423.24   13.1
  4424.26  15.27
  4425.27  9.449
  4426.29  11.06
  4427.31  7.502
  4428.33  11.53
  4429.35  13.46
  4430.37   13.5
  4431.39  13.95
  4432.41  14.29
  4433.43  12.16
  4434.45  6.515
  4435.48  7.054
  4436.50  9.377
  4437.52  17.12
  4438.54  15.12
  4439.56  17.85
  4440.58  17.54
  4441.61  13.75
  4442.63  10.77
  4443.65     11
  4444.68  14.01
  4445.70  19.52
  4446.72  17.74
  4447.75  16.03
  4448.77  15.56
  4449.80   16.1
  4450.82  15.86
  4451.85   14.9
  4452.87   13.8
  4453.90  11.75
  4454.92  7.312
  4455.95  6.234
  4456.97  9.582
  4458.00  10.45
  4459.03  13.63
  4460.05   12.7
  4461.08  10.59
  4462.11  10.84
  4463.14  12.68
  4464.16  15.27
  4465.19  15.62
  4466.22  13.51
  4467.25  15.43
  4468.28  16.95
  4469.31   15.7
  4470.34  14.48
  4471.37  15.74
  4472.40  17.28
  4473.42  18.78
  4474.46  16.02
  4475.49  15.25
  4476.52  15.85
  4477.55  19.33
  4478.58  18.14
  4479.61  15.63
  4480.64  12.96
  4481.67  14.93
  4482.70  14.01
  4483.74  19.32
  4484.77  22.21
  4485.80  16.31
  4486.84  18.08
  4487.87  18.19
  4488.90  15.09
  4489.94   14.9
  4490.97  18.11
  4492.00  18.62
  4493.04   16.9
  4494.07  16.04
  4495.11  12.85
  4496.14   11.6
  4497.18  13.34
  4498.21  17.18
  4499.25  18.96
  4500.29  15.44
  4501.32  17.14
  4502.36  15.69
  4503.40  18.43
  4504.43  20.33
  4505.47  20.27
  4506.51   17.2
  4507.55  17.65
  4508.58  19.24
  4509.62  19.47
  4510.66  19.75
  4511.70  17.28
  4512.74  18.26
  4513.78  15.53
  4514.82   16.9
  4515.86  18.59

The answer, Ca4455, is 3.6 angstrom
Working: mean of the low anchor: 15.2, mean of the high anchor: 17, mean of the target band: 13.4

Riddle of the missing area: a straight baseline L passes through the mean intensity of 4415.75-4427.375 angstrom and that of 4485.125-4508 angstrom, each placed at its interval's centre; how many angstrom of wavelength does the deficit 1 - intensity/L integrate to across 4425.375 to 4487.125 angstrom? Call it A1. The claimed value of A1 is 3.2 angstrom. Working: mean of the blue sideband 13.2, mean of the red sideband 16.8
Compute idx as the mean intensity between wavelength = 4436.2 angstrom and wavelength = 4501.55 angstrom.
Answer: 15.1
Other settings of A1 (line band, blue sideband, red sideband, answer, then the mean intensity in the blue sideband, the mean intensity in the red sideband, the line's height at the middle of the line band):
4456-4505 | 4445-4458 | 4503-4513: 2.1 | 13.6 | 18.8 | 16.3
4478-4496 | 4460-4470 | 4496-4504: -1.3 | 14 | 16.2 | 15.4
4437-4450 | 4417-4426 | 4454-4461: -4.5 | 13.8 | 10.1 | 11.6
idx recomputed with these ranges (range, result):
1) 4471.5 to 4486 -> 16.8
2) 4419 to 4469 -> 13.2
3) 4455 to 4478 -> 14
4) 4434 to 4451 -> 14.2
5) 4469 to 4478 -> 16.5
